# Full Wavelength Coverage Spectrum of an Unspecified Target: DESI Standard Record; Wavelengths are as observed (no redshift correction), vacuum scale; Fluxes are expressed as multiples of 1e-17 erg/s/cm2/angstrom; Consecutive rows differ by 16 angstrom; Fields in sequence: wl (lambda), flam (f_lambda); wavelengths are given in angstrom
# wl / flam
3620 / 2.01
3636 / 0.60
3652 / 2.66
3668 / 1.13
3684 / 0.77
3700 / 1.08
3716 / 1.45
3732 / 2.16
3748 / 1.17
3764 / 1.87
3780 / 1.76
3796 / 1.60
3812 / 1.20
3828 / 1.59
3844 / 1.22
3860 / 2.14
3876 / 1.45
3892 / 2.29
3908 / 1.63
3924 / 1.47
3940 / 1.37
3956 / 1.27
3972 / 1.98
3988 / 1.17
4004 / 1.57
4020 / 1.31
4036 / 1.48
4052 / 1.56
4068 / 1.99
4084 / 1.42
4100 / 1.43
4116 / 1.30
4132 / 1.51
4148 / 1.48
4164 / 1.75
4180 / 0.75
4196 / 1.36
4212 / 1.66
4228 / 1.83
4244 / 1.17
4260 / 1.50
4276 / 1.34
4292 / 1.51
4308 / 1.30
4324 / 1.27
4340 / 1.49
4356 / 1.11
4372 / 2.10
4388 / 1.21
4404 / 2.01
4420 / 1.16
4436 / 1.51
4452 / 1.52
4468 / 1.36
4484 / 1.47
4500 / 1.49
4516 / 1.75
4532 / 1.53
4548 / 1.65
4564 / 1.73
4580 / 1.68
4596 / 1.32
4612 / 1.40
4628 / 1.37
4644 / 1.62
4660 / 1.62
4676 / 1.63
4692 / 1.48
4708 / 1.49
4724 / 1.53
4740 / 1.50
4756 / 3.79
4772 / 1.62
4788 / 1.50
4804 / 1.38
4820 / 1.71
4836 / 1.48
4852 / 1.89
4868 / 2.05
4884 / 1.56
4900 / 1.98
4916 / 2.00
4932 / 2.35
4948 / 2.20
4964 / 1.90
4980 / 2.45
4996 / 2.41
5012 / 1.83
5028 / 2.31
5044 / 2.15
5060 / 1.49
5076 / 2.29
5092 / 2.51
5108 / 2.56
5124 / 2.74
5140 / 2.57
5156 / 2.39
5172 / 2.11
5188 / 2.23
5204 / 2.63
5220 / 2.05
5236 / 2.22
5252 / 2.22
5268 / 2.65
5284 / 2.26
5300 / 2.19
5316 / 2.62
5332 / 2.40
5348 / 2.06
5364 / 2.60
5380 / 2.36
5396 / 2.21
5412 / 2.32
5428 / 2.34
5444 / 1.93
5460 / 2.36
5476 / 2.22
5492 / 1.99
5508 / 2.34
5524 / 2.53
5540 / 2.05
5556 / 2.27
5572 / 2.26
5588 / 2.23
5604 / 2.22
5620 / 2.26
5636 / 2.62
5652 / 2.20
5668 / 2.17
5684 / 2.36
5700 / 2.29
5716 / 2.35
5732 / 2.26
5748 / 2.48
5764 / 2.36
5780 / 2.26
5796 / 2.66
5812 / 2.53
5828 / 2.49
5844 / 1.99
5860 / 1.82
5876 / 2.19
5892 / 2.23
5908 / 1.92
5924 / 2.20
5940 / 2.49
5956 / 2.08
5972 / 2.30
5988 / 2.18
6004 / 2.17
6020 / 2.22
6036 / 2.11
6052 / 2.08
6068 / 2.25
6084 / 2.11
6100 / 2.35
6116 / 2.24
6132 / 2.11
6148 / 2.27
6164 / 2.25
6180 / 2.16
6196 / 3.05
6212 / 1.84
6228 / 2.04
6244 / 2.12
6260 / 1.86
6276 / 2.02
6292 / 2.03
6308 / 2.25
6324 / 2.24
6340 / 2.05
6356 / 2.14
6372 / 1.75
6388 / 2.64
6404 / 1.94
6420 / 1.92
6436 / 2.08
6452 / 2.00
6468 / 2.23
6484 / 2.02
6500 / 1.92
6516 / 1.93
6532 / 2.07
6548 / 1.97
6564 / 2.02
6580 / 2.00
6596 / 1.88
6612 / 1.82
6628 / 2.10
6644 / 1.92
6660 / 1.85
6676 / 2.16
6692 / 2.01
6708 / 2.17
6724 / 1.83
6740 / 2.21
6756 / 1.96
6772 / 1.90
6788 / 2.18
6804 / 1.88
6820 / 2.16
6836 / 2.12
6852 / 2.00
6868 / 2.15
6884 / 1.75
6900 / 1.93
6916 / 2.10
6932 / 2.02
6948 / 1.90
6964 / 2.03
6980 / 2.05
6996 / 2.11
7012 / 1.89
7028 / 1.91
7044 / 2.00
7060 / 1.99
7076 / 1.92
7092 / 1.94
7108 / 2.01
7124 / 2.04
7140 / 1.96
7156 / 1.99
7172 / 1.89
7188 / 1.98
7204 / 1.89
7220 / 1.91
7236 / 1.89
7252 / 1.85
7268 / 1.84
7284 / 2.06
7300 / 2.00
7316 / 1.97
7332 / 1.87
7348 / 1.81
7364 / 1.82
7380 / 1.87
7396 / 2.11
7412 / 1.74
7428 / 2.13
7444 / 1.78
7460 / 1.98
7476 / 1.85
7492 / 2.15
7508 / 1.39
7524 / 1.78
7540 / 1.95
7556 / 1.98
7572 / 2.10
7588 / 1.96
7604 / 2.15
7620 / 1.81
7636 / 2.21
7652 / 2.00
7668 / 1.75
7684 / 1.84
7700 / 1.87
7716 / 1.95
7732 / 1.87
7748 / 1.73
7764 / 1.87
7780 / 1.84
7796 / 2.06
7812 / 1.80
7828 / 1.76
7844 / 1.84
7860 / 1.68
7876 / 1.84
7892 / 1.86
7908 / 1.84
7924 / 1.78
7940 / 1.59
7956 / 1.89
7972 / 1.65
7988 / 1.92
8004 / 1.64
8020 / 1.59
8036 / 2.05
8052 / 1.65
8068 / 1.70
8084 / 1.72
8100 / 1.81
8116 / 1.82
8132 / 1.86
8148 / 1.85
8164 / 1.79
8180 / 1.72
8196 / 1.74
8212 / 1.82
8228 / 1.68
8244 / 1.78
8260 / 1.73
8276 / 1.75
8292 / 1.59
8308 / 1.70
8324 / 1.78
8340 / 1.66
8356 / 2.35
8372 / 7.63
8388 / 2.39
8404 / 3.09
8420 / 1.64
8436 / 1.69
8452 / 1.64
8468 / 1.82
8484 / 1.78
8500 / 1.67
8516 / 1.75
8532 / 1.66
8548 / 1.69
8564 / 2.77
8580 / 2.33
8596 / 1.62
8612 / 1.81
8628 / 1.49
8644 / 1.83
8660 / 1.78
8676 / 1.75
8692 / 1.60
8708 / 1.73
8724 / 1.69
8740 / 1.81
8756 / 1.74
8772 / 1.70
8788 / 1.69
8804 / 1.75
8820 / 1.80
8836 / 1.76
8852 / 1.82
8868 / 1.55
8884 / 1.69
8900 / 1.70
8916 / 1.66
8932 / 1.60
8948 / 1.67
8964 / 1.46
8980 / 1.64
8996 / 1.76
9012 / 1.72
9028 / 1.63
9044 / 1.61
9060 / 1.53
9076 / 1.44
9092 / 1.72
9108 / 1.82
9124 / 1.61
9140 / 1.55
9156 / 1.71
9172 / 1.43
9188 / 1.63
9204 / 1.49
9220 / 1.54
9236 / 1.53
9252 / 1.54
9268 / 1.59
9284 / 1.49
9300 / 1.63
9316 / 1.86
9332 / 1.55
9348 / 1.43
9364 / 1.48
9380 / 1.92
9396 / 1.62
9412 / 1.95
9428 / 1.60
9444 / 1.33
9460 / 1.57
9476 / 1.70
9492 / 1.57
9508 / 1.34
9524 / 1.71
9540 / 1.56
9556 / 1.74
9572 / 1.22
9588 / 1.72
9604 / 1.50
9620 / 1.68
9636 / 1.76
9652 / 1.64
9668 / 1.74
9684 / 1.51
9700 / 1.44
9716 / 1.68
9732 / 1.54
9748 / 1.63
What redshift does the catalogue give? 0.28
